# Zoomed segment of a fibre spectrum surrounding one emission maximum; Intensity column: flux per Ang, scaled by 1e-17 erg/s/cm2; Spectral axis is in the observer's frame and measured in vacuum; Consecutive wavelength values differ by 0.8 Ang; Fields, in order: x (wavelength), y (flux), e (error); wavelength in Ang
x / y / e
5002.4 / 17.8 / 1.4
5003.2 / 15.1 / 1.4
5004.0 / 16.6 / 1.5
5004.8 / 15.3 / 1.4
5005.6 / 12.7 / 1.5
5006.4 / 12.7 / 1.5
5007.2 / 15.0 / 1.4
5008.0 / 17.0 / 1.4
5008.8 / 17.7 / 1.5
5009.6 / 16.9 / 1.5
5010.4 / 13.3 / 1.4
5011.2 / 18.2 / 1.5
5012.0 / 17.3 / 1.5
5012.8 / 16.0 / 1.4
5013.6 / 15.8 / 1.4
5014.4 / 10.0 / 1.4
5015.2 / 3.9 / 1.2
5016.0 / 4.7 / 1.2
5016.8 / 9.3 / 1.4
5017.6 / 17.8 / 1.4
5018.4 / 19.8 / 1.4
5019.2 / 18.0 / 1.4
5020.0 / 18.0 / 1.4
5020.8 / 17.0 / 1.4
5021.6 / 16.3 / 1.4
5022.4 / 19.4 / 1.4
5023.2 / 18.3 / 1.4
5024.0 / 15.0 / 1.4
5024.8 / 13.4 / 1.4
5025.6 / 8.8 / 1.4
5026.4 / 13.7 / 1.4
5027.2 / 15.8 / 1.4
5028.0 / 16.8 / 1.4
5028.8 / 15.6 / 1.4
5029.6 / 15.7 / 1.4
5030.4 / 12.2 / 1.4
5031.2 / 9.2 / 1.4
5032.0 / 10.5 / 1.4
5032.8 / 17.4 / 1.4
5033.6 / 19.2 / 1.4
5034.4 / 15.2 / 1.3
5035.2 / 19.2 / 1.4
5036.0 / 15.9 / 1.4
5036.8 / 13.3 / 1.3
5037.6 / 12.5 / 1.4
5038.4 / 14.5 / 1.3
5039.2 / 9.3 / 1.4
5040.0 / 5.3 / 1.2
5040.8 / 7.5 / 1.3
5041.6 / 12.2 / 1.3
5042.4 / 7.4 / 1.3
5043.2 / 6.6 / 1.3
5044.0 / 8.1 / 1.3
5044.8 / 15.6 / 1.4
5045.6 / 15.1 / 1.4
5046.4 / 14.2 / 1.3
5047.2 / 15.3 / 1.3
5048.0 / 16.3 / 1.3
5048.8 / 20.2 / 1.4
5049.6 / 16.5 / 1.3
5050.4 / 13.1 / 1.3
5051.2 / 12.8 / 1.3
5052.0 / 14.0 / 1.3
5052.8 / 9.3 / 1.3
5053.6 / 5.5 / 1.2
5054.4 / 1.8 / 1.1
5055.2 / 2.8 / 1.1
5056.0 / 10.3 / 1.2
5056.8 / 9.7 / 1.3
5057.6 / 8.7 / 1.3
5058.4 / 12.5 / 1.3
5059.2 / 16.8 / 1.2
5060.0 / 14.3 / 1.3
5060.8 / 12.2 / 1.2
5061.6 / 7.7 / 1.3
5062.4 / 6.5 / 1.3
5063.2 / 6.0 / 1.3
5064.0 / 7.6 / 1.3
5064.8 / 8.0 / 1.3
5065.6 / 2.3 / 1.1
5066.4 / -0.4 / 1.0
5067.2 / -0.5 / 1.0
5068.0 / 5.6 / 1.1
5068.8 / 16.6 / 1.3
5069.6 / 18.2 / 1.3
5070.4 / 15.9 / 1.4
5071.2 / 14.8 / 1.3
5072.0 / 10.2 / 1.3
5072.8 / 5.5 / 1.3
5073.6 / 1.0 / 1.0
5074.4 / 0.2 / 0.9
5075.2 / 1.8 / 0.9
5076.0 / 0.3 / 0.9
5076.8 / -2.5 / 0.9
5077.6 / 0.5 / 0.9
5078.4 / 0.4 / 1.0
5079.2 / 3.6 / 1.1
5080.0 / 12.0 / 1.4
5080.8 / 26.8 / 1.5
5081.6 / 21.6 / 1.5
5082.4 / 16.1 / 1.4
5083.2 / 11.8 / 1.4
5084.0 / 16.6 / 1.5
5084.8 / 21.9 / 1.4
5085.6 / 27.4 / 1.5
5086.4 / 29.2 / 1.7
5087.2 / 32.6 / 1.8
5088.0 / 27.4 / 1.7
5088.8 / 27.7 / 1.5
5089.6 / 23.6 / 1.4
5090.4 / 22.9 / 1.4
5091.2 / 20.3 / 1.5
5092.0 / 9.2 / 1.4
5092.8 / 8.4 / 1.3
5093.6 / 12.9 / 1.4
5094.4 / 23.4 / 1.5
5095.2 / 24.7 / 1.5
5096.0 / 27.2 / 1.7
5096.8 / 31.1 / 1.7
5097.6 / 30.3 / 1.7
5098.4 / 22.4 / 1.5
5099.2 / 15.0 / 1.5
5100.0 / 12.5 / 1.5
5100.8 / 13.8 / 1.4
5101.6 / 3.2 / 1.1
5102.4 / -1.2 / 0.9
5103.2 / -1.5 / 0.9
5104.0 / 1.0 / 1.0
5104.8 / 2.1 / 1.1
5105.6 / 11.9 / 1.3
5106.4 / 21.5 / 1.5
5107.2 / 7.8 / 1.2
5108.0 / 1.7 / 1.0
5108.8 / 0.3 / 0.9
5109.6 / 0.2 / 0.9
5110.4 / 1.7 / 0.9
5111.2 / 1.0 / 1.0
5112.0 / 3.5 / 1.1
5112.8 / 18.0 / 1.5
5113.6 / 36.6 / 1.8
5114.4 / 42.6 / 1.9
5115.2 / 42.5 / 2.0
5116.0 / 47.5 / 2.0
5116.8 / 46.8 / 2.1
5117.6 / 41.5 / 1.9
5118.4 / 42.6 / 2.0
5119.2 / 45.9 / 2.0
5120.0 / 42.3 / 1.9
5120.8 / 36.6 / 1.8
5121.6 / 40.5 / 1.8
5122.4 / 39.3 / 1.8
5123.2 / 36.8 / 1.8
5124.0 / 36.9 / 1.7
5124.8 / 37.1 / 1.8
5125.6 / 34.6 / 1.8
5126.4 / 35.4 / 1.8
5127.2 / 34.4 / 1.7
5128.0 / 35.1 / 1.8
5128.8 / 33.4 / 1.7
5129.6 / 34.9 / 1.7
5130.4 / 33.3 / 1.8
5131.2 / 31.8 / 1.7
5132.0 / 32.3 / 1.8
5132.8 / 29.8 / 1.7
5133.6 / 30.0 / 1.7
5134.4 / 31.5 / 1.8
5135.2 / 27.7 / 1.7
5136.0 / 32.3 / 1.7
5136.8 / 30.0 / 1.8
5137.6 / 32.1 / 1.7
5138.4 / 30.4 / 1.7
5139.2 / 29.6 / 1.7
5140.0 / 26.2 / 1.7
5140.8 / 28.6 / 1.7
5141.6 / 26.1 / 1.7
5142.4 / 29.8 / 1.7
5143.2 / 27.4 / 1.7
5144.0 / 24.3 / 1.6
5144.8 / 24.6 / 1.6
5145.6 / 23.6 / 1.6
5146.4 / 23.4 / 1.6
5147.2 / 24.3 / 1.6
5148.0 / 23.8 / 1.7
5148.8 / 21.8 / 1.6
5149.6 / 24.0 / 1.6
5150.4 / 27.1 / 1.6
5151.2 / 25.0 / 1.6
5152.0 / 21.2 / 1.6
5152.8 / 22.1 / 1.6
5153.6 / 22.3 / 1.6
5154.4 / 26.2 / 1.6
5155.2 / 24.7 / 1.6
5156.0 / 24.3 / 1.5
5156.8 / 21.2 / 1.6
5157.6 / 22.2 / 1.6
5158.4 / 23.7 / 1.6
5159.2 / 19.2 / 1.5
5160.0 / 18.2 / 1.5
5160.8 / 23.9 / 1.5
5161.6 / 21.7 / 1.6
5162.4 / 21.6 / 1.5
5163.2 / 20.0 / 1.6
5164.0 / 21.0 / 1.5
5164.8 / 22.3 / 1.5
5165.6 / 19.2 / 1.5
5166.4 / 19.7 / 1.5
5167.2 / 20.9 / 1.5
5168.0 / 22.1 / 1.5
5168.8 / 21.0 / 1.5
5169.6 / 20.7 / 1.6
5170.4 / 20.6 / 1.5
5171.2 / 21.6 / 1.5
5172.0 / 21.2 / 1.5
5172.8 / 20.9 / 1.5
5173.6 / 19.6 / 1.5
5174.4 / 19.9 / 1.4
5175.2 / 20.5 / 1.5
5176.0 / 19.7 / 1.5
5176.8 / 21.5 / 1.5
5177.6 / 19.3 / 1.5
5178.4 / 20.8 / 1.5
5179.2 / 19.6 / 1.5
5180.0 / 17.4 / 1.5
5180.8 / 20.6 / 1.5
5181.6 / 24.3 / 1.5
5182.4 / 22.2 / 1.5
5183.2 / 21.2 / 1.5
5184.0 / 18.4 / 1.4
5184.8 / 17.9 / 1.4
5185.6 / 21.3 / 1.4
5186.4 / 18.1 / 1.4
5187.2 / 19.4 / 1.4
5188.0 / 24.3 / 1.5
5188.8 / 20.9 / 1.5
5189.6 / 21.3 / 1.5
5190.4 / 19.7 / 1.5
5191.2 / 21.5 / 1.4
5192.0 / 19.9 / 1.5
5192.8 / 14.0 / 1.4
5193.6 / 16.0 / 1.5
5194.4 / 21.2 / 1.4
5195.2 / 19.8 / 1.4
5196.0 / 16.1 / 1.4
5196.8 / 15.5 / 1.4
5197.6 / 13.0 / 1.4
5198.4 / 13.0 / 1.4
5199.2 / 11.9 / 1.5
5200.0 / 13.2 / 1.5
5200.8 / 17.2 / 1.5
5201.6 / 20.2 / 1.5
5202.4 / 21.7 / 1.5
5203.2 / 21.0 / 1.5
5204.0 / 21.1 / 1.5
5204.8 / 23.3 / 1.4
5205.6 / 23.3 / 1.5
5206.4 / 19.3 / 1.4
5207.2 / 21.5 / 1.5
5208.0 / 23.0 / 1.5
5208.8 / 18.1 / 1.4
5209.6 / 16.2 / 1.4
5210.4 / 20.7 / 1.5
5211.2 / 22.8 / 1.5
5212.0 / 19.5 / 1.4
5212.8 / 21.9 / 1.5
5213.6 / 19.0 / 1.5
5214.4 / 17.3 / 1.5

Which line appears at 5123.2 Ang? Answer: Lyman alpha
